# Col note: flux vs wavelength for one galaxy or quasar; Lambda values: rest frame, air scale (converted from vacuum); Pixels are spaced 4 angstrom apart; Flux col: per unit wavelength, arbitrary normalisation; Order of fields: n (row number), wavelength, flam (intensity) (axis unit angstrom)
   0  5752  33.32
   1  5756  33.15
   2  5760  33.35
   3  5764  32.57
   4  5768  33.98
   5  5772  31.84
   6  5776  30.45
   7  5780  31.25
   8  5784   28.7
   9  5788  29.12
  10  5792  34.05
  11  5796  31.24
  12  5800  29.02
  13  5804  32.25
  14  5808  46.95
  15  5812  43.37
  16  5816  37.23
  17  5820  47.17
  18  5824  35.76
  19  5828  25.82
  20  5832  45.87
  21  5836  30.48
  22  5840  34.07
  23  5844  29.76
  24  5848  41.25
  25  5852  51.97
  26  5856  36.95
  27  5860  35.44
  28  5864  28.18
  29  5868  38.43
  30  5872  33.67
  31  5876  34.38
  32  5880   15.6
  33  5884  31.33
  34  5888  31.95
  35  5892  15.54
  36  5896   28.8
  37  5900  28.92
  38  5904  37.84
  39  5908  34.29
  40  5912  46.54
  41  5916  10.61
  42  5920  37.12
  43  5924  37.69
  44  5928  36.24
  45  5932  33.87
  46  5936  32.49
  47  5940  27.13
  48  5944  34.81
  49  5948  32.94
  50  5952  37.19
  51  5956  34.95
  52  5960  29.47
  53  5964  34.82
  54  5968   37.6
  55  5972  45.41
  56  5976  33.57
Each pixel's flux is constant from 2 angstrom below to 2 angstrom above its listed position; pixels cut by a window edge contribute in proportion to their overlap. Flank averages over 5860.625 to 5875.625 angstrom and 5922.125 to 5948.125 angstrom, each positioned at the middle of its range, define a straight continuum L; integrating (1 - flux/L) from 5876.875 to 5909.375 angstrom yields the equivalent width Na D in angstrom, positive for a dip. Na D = 5.4 angstrom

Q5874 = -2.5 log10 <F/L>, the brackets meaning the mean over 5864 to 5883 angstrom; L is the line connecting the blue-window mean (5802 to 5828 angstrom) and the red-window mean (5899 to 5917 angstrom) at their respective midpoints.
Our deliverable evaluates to 0.17 mag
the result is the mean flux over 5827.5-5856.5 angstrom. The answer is 37.6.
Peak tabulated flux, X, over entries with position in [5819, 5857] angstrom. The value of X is 51.97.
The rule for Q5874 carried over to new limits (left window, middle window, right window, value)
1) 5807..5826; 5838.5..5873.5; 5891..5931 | 0.027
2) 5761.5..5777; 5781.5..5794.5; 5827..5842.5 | 0.078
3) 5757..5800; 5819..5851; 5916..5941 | -0.143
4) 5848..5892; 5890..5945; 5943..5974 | 0.106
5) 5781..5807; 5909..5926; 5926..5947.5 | -0.012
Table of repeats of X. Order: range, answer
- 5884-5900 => 31.95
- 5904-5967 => 46.54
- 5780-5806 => 34.05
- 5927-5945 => 36.24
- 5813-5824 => 47.17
